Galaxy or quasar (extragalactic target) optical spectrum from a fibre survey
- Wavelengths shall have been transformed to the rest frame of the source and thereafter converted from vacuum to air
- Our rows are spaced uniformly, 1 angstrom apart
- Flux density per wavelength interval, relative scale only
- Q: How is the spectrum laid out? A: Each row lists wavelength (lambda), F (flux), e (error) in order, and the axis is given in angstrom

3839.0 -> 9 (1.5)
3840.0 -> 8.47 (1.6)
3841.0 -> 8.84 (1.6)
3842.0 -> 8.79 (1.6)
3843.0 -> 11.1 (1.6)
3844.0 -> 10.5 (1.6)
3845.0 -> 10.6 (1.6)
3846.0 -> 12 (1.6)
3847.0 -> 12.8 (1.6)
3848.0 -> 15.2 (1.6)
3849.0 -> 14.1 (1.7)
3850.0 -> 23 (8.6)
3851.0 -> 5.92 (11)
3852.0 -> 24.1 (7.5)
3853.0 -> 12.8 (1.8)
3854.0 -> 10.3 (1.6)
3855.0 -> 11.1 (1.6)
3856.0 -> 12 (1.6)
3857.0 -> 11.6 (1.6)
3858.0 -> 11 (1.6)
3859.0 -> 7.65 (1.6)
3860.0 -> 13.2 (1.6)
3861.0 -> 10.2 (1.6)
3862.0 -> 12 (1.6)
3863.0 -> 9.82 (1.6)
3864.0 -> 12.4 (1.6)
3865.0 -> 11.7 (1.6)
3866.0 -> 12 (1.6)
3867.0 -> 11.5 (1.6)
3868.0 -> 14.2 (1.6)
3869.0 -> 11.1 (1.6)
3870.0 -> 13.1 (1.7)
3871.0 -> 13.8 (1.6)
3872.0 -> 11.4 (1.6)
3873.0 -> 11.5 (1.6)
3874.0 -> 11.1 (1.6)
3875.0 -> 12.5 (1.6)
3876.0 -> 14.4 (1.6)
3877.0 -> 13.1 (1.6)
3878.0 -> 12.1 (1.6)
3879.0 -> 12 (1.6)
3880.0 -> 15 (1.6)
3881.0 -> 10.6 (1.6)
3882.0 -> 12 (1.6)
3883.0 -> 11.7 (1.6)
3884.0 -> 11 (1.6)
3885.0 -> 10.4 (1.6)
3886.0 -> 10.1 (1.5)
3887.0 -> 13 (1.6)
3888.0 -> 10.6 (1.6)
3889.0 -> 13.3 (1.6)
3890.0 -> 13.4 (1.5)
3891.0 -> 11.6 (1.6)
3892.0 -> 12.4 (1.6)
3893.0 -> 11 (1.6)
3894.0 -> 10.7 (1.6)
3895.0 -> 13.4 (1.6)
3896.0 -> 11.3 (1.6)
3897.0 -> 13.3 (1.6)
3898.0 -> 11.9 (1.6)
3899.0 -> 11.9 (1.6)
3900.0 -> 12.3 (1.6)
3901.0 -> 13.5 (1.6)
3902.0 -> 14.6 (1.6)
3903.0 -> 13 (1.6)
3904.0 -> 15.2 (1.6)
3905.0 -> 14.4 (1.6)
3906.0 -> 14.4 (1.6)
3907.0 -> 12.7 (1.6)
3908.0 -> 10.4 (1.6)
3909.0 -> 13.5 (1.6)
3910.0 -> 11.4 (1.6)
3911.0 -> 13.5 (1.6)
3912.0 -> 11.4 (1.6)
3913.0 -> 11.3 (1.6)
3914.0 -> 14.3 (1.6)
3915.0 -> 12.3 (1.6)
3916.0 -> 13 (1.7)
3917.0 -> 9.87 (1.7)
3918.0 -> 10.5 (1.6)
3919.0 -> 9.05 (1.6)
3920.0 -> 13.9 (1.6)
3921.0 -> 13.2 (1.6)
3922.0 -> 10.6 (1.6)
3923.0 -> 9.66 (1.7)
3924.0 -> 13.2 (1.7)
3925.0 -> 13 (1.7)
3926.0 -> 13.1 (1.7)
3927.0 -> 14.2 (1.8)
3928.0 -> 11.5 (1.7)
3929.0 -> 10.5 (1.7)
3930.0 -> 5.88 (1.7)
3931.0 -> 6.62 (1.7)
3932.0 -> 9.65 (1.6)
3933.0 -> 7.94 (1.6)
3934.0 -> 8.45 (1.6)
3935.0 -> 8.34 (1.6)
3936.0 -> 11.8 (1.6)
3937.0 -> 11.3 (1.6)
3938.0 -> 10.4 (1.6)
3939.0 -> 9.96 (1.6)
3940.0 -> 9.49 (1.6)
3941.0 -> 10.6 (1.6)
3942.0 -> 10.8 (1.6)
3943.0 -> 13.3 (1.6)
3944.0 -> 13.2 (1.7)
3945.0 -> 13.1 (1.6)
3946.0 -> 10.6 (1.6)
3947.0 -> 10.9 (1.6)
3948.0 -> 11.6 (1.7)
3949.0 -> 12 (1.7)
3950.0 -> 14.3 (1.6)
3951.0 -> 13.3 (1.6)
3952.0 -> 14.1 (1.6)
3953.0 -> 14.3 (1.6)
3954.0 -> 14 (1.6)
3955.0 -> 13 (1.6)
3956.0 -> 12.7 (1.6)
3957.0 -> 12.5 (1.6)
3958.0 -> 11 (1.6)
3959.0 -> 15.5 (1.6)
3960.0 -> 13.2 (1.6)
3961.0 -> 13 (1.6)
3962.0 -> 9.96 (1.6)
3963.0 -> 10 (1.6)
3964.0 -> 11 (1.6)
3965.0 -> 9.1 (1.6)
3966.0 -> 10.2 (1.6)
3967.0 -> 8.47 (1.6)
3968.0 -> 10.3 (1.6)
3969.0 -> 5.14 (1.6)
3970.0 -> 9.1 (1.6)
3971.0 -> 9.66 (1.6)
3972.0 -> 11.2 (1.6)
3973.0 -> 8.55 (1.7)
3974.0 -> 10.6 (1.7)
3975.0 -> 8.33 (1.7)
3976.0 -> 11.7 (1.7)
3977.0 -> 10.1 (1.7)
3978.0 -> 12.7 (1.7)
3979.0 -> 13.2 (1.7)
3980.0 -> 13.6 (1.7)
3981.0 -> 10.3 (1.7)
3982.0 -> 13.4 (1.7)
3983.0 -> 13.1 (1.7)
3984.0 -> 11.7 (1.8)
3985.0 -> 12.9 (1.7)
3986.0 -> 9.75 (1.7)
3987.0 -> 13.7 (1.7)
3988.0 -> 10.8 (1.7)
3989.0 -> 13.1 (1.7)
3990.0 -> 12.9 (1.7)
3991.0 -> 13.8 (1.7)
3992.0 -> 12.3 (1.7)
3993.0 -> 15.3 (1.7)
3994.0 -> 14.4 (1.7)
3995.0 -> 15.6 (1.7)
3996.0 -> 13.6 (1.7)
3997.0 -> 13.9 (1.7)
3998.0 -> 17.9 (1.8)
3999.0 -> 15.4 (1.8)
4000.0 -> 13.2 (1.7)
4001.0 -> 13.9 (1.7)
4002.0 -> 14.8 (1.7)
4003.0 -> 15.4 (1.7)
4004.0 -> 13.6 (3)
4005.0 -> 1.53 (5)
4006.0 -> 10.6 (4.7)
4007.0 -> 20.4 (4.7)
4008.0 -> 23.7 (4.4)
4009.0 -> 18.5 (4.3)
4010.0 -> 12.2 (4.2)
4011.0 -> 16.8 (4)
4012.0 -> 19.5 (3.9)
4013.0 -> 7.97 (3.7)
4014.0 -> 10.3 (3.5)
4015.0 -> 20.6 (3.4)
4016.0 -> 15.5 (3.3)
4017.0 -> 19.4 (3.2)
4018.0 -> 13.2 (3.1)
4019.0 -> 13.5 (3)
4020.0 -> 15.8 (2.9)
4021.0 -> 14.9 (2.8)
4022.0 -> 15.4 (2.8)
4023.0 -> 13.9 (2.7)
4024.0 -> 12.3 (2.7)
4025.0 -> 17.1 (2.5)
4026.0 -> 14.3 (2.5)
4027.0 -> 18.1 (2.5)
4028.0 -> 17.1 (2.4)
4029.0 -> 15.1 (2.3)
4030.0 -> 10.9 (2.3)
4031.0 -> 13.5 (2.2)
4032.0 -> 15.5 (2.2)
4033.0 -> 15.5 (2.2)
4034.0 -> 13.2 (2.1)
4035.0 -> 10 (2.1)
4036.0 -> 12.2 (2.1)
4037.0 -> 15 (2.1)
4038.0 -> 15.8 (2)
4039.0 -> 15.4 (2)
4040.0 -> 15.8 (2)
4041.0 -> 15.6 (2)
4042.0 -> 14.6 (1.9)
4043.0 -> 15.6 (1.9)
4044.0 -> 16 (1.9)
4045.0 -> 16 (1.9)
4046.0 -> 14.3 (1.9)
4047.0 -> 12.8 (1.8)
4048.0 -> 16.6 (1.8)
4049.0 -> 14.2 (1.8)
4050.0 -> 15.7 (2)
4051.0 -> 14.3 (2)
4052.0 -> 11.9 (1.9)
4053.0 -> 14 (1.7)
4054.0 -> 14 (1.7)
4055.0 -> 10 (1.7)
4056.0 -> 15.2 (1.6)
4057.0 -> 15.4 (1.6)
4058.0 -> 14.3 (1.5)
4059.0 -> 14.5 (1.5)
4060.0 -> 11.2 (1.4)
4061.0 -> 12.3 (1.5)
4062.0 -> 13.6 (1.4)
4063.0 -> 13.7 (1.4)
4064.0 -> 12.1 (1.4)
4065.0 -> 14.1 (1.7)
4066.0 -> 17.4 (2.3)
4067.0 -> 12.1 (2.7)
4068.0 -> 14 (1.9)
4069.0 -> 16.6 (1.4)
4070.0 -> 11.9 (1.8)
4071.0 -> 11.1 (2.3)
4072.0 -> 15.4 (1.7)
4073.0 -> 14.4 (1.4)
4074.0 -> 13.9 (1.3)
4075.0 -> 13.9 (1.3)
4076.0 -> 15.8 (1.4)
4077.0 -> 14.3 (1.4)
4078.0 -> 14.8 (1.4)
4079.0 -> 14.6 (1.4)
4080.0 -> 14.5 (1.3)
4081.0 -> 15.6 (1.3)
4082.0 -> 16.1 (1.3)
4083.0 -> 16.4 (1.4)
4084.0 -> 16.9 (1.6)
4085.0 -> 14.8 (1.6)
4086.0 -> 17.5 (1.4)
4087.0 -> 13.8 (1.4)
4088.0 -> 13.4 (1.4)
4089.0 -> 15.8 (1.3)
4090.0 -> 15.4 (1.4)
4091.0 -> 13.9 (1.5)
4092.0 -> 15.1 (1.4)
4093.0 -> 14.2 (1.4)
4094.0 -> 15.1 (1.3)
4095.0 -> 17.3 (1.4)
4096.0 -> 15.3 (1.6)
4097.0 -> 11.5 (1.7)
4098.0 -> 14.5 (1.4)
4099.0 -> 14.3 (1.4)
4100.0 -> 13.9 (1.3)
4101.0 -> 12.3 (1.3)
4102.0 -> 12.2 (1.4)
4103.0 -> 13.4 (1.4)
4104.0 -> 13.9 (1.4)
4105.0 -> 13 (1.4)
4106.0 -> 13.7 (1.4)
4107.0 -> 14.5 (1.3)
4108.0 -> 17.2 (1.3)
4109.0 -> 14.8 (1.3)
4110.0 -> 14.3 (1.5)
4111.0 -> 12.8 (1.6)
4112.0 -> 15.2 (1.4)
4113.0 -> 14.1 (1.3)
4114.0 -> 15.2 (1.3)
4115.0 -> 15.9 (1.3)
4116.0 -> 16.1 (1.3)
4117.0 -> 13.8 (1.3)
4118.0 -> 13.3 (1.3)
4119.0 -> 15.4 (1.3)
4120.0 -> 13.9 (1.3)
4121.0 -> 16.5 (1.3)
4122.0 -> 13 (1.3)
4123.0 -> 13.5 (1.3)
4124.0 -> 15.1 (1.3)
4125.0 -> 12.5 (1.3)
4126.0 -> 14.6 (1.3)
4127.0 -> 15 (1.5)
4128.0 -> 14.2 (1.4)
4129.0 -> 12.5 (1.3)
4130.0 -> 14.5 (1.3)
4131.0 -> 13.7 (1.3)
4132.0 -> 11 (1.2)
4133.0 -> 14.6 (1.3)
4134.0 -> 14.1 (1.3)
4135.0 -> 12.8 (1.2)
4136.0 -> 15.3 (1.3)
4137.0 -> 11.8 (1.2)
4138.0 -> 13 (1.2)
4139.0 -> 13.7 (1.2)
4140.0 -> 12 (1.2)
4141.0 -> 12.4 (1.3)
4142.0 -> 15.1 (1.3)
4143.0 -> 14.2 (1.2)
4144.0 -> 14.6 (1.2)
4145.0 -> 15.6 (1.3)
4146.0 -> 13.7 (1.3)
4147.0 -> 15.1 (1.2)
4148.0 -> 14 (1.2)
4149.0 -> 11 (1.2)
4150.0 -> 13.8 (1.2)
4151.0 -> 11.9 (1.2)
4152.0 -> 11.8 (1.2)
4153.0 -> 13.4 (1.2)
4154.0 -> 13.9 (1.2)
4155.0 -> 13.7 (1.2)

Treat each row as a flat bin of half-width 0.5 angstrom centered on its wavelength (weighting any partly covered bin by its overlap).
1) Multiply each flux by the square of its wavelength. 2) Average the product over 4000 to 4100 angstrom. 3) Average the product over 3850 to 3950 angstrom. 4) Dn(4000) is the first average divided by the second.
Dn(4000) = 1.32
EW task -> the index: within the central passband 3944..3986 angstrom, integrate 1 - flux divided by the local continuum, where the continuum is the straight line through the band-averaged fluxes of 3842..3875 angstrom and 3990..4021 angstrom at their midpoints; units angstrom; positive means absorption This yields 7.5 angstrom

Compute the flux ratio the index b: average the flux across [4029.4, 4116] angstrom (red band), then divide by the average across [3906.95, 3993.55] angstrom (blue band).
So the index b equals 1.3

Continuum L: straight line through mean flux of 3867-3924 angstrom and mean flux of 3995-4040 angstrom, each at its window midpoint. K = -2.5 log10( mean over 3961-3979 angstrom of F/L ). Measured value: 0.352 mag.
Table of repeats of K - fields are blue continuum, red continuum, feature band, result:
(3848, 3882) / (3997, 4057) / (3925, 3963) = 0.18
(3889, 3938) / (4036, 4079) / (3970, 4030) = -0.03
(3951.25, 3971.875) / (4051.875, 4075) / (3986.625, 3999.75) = -0.17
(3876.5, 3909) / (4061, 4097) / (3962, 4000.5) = 0.14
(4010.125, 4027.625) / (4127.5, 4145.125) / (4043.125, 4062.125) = 0.05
